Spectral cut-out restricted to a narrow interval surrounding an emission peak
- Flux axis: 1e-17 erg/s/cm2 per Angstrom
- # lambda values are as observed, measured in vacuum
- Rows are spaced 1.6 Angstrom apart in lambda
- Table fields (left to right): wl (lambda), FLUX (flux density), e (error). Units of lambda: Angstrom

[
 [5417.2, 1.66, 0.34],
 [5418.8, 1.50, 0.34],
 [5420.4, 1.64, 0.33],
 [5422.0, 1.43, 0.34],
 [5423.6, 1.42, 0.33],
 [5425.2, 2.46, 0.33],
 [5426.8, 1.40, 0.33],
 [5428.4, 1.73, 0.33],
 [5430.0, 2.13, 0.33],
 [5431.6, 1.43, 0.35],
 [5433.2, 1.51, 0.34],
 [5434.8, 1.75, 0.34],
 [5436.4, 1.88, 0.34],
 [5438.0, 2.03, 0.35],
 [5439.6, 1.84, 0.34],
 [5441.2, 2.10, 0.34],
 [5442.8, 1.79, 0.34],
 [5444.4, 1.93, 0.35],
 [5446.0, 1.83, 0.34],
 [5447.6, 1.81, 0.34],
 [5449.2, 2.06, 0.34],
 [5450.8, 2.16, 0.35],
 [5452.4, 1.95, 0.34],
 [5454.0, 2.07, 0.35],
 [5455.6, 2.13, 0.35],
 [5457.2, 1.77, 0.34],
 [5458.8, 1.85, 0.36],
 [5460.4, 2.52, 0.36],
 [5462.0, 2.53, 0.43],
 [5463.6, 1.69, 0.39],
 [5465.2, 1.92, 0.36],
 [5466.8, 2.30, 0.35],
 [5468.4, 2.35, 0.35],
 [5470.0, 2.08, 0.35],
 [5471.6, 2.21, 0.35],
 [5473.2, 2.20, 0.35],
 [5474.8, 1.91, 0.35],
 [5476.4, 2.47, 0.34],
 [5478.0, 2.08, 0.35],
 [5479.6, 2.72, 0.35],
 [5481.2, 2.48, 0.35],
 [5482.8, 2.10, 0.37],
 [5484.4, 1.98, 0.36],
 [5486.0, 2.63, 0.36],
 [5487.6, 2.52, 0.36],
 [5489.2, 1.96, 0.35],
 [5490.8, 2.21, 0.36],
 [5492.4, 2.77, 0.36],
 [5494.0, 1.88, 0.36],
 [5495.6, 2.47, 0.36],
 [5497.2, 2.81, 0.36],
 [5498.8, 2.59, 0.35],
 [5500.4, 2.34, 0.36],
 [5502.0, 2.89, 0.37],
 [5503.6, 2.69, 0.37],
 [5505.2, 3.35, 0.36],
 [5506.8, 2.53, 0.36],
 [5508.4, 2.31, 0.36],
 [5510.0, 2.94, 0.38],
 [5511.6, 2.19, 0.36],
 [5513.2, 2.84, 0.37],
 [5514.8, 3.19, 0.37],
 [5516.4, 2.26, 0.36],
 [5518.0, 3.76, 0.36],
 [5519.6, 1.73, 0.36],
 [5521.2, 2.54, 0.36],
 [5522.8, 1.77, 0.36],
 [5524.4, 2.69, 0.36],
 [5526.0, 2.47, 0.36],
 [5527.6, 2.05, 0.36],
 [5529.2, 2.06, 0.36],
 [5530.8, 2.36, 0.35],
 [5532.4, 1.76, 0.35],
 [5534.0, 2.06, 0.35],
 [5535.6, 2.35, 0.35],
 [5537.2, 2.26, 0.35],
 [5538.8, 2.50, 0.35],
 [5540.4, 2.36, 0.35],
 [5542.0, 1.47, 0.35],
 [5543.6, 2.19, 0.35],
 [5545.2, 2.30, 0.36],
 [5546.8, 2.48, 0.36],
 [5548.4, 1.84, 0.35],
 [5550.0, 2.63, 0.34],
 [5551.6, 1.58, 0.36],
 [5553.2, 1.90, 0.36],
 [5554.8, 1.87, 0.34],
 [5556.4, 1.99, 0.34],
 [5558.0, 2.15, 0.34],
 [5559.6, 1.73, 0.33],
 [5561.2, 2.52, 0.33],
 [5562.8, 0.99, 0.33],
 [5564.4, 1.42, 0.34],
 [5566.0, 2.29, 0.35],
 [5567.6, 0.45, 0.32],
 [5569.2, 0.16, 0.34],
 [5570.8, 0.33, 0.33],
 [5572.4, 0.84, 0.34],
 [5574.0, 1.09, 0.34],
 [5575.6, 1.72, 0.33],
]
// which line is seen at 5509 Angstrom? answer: C IV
